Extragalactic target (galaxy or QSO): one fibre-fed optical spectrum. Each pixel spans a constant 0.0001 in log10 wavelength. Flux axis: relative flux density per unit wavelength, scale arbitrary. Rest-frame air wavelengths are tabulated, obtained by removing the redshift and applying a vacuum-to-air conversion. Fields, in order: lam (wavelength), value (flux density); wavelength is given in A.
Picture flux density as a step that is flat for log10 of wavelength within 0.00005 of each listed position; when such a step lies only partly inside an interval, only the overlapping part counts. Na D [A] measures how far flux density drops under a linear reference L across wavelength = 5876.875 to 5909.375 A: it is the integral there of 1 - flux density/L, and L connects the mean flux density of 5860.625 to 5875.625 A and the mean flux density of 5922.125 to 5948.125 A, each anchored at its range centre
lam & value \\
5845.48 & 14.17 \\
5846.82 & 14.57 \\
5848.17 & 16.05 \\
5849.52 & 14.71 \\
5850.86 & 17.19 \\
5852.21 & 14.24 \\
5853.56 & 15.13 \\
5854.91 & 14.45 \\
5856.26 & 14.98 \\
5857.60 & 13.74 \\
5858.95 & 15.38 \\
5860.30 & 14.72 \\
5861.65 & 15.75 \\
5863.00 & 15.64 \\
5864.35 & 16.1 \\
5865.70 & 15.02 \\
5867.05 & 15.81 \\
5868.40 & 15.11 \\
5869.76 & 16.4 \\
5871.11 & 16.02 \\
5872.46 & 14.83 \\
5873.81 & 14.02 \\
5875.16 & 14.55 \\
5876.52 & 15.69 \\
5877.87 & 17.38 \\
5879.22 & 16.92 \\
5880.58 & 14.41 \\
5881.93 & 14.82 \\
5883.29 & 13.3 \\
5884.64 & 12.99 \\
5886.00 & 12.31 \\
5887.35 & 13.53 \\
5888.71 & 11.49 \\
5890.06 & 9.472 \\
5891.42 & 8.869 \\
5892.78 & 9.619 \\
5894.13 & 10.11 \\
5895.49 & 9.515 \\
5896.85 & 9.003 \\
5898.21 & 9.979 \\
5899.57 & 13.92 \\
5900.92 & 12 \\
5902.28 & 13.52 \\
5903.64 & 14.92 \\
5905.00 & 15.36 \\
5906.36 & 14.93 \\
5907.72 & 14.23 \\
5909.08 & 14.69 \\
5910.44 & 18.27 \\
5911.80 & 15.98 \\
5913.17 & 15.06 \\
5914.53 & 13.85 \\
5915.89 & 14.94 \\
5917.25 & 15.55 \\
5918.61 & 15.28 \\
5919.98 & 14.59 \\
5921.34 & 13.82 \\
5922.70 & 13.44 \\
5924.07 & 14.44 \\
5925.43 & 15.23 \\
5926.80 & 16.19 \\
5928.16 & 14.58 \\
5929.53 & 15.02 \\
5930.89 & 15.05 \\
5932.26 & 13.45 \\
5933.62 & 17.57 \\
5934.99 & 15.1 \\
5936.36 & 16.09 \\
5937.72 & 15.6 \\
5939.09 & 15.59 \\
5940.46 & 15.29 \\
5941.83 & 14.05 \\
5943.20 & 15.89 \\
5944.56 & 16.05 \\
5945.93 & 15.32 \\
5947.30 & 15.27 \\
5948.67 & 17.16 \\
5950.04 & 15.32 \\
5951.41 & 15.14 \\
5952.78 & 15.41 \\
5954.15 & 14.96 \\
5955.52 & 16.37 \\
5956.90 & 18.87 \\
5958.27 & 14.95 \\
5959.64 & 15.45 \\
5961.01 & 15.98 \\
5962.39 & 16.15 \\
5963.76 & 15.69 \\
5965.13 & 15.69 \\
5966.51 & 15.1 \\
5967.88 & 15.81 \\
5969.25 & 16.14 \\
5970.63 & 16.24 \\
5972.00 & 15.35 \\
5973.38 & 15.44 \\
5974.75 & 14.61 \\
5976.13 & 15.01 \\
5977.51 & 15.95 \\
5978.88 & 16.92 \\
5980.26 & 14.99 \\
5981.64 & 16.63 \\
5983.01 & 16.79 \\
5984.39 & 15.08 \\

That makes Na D 5.3 A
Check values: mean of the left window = 15.4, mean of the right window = 15.2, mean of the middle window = 12.8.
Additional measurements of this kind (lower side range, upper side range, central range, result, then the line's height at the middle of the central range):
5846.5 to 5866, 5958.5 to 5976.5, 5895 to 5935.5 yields 2.80 A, 15.4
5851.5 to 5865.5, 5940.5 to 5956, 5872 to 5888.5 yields 0.73 A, 15.1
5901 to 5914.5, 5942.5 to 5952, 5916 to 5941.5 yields 0.52 A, 15.4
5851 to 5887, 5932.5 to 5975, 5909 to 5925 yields 0.42 A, 15.4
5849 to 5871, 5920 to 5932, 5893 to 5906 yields 2.52 A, 14.9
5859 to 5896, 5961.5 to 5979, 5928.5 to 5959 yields -0.88 A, 15.2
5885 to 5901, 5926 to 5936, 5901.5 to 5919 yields -3.09 A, 12.9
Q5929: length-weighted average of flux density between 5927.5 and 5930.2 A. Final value 14.8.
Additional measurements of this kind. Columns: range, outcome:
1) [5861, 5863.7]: 15.7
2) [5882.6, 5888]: 13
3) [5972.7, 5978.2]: 15.3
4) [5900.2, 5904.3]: 13.5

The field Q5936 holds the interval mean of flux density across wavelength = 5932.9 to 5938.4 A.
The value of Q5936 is 16.1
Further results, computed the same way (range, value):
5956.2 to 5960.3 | 16.4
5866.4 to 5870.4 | 15.7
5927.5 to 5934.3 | 15.1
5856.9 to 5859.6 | 14.6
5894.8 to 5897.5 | 9.25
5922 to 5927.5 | 14.8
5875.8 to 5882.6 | 15.8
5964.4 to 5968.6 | 15.6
